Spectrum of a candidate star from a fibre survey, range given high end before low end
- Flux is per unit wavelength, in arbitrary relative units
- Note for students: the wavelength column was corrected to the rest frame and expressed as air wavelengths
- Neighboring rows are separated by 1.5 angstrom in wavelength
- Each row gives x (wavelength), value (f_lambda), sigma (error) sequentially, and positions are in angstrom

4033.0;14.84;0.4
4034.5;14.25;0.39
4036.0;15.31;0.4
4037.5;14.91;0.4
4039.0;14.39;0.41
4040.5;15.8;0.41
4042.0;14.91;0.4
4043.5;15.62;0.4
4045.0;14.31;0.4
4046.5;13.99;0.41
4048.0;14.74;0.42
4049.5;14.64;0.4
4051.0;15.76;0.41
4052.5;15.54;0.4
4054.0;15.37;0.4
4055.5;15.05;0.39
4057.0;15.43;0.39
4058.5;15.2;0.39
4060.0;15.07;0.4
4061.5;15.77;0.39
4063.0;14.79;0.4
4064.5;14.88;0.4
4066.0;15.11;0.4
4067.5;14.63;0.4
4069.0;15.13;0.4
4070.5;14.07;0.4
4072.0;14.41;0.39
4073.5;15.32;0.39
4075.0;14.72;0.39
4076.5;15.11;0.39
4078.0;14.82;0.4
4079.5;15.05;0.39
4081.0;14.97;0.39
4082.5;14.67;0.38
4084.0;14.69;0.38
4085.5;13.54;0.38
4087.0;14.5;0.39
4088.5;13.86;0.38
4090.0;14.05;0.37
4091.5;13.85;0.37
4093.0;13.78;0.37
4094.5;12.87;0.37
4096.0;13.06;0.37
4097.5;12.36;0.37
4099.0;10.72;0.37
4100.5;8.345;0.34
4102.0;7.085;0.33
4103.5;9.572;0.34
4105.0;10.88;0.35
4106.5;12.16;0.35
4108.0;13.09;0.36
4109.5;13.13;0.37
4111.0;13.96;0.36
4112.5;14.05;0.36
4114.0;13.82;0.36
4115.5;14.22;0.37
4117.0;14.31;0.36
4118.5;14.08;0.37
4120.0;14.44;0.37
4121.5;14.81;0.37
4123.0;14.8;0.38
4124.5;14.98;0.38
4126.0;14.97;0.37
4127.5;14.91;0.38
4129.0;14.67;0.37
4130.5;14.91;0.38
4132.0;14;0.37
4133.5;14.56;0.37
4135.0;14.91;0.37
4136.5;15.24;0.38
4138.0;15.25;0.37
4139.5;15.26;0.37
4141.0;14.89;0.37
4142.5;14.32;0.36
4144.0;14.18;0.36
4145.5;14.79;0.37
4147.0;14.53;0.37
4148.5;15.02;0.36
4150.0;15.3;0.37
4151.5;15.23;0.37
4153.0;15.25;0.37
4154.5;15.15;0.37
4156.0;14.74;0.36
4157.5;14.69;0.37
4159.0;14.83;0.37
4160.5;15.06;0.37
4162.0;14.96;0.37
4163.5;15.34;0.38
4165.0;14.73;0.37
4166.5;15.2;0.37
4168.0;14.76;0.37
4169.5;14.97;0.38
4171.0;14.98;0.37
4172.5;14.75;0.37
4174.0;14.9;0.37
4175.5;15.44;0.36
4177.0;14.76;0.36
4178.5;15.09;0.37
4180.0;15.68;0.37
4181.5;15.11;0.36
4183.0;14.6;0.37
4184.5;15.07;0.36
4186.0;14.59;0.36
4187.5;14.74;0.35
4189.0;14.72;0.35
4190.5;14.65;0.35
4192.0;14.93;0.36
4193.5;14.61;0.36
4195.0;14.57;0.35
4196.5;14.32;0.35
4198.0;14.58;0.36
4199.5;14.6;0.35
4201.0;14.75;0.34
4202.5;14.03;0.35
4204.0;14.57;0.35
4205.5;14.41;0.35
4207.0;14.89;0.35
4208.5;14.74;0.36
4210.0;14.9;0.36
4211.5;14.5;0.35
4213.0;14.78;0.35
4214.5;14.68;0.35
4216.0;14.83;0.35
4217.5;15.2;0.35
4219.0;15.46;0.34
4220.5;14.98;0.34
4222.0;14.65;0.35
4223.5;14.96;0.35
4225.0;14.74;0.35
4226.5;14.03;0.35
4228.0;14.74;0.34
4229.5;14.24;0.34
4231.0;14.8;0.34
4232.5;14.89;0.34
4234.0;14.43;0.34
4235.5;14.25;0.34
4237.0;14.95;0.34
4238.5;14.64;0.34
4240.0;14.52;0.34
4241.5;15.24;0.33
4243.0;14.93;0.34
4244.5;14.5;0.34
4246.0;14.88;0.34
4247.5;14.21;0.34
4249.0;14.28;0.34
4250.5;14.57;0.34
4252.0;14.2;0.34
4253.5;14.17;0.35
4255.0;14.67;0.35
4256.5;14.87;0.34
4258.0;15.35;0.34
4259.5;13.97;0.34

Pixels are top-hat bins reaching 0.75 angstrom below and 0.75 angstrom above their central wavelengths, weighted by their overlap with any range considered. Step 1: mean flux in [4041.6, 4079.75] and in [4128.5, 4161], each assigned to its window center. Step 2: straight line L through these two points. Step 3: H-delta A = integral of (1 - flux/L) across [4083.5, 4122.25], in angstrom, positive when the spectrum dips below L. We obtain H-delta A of 5.3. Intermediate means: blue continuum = 15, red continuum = 14.9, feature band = 12.9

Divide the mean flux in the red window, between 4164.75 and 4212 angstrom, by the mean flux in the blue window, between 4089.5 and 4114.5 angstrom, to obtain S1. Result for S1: 1.2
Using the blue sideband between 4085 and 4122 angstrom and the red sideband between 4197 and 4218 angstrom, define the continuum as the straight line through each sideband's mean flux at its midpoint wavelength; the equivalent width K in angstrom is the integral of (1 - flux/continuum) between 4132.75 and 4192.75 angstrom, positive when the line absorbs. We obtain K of -4.64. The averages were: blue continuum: 12.8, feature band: 14.9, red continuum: 14.7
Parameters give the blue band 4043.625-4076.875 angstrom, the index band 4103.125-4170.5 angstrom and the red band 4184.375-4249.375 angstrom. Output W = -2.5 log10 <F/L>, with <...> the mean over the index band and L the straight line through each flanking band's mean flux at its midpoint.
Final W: 0.028 mag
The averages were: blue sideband 15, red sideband 14.7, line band 14.4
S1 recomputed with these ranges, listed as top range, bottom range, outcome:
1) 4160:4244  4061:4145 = 1.06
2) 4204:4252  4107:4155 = 1.01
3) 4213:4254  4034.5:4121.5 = 1.04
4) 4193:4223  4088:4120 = 1.17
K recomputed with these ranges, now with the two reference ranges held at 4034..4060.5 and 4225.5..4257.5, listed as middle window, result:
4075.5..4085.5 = 0.11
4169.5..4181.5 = -0.29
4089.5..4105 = 3.55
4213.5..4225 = -0.25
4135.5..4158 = -0.20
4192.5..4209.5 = 0.13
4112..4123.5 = 0.43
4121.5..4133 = 0.07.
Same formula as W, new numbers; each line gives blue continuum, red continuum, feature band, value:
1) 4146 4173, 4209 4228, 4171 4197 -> 0.00 mag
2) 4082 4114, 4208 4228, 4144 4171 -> -0.10 mag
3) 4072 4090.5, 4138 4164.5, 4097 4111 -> 0.32 mag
